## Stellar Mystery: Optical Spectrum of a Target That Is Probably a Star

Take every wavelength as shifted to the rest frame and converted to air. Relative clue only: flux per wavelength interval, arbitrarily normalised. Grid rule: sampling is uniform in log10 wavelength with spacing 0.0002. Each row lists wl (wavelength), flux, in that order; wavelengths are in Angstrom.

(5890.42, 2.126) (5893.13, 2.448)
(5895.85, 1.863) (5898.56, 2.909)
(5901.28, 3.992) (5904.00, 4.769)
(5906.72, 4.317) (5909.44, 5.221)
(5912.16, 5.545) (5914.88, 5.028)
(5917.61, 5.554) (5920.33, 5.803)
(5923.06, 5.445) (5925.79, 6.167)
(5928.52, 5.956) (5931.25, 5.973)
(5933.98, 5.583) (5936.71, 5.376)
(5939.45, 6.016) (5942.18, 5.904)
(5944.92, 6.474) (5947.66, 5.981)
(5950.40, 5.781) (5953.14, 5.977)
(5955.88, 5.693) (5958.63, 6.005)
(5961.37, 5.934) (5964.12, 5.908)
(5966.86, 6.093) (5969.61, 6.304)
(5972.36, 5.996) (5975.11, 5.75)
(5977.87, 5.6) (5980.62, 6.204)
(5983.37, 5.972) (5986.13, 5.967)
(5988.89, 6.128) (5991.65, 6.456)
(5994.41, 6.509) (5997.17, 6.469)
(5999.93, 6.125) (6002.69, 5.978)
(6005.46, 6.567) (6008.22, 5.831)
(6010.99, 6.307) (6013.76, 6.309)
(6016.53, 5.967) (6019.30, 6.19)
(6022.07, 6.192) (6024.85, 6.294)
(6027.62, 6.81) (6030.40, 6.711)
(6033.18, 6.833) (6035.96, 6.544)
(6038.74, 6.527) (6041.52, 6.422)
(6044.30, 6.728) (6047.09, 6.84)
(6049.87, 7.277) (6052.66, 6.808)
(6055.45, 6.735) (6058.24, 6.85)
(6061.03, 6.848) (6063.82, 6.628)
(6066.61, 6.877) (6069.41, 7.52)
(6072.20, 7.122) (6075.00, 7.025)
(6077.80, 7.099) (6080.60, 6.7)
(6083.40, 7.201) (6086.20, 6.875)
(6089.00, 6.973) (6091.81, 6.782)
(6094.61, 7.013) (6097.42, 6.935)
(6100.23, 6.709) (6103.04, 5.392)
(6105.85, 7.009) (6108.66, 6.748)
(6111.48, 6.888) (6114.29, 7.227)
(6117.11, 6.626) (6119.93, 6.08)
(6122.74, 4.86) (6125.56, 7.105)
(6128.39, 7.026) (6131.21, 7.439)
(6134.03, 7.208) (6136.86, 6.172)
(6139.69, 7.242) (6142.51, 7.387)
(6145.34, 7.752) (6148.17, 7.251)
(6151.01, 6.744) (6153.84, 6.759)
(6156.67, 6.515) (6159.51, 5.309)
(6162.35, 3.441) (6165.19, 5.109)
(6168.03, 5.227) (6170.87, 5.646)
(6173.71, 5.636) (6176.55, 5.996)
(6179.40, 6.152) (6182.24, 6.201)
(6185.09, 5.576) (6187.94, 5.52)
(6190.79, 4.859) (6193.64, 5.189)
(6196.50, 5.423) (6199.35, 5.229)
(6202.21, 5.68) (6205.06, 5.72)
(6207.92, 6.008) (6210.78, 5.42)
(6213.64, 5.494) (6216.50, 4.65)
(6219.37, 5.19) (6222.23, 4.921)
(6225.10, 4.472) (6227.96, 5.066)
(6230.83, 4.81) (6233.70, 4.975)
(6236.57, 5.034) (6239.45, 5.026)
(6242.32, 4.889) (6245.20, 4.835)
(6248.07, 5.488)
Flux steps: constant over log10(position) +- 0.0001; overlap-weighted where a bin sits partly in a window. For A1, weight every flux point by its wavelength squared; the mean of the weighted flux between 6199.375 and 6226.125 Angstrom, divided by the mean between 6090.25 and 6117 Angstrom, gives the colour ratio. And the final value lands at 0.8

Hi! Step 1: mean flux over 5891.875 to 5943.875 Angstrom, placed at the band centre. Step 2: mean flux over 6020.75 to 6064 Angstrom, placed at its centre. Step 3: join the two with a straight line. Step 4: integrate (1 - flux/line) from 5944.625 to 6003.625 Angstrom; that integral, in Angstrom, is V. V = -3.3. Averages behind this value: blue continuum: 4.96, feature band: 6.05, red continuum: 6.69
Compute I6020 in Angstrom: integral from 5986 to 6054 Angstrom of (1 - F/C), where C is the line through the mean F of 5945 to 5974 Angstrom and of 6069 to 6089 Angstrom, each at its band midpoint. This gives 0.9 Angstrom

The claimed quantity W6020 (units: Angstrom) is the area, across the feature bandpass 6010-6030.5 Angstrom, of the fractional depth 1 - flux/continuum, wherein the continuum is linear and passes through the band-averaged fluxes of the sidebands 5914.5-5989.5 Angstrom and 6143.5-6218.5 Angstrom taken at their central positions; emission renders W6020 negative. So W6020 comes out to -1.7 Angstrom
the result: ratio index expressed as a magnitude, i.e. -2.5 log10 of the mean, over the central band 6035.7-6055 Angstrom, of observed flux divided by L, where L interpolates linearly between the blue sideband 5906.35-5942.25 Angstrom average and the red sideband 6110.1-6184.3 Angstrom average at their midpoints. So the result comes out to -0.128 mag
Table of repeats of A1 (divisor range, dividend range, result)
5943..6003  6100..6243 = 1.03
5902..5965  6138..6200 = 1.13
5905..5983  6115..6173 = 1.17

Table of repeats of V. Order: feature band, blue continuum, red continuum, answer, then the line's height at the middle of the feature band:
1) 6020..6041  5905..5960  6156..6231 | -3.7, 5.56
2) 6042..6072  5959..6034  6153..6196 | -4.7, 5.97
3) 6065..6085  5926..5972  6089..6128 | -1.9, 6.46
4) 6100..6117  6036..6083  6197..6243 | -0.8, 6.35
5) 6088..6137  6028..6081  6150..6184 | -3.3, 6.26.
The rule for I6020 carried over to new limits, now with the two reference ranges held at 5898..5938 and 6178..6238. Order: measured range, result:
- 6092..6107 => -3.8 Angstrom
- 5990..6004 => -2.8 Angstrom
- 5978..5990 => -1.8 Angstrom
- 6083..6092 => -2.9 Angstrom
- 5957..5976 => -2.8 Angstrom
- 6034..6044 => -2.4 Angstrom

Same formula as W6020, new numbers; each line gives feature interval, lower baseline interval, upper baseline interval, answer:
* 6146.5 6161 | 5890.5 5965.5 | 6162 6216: -2.9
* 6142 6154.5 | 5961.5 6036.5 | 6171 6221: -3.3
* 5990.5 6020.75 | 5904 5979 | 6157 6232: -3.3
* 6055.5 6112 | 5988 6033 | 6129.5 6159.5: -1.6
